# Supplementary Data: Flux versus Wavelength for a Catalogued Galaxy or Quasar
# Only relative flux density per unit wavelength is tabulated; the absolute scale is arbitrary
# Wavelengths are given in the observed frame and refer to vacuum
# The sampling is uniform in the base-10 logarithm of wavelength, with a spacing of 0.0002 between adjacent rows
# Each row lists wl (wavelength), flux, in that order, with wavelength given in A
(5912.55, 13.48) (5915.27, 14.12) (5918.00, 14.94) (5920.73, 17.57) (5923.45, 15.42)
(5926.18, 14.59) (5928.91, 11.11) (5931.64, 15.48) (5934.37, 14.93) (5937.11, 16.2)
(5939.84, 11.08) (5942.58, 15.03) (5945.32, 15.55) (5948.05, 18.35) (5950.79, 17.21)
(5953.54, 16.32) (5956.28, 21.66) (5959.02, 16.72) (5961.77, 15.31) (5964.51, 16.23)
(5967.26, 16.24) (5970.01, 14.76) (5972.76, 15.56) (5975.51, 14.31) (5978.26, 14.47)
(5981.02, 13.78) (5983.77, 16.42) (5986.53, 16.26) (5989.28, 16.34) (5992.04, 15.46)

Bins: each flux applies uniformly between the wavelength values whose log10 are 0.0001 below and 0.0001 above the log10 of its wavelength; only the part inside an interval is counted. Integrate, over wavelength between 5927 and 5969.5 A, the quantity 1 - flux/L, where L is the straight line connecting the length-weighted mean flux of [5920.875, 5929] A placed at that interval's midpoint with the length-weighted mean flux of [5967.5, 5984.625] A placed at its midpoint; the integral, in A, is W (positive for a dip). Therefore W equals -2.82 A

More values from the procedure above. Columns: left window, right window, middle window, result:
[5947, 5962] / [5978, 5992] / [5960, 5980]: 1.63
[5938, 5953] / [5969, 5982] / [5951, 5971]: -2.35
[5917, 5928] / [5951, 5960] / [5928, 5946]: 2.63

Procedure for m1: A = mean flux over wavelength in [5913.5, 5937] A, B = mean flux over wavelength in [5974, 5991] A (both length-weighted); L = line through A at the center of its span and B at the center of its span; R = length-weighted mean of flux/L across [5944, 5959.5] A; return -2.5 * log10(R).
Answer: -0.18 mag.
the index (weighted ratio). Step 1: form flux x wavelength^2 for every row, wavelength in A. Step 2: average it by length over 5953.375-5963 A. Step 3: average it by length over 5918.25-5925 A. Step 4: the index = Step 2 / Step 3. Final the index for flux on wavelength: 1.11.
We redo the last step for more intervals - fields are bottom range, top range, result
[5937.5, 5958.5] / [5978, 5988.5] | 0.95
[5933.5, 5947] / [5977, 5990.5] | 1.07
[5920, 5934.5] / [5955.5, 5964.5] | 1.19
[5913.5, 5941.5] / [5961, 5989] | 1.08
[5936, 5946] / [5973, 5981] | 1.02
